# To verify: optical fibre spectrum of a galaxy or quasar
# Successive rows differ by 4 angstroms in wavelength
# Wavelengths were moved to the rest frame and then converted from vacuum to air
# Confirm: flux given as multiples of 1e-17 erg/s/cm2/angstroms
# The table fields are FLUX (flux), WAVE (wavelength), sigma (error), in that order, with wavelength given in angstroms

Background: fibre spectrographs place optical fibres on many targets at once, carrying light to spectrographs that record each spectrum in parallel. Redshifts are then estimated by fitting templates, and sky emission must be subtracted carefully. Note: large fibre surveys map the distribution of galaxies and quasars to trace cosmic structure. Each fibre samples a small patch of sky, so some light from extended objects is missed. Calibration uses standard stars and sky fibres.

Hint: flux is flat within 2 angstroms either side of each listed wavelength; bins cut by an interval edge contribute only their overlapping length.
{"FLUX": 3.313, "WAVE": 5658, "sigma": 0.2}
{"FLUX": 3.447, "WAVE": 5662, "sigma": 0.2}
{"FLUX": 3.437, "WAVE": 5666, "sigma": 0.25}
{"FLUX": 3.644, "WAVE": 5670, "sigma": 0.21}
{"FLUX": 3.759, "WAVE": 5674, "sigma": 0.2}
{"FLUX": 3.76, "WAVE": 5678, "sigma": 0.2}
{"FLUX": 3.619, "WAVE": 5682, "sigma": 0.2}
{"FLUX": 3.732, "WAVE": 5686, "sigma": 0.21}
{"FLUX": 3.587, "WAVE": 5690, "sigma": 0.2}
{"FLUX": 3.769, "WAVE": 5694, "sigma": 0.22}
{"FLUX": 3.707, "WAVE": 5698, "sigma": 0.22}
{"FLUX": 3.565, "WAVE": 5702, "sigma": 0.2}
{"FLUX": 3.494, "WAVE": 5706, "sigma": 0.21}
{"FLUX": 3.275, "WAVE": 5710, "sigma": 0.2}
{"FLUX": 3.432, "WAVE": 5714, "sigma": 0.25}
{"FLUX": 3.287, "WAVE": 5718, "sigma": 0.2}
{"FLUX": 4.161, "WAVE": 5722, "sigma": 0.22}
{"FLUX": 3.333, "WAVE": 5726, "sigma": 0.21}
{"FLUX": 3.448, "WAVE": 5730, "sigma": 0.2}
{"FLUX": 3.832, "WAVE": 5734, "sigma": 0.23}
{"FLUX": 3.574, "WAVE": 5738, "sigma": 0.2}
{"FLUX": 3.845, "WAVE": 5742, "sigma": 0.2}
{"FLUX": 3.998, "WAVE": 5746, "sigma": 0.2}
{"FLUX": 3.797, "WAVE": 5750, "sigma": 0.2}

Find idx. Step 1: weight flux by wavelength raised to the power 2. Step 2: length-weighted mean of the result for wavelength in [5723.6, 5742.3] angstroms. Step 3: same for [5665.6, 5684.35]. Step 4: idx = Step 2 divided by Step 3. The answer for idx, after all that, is 1.0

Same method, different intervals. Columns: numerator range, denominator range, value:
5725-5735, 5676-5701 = 0.97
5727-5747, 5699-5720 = 1.09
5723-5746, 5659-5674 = 1.06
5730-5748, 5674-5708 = 1.05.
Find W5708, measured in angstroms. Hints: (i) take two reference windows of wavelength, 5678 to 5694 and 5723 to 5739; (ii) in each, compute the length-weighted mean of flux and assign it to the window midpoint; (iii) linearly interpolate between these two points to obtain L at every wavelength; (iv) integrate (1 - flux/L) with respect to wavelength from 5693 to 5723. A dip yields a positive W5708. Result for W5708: 0.6 angstroms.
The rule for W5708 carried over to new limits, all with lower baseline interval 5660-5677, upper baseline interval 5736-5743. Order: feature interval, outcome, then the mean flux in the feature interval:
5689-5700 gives -0.2 angstroms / 3.7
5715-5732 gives 0.5 angstroms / 3.55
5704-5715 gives 0.7 angstroms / 3.4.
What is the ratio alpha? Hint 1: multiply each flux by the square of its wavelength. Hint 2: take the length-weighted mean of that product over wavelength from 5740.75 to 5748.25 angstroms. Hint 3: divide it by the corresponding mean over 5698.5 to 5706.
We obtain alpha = 1.11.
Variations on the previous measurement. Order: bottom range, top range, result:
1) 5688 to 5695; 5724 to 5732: 0.94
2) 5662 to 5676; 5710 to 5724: 1.01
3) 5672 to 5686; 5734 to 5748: 1.05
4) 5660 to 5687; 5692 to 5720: 0.98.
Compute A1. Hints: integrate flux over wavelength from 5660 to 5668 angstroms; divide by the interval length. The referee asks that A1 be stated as 3.44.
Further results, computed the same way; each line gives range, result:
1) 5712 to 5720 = 3.36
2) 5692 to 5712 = 3.56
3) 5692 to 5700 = 3.74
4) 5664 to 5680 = 3.65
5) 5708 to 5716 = 3.35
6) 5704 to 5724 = 3.53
